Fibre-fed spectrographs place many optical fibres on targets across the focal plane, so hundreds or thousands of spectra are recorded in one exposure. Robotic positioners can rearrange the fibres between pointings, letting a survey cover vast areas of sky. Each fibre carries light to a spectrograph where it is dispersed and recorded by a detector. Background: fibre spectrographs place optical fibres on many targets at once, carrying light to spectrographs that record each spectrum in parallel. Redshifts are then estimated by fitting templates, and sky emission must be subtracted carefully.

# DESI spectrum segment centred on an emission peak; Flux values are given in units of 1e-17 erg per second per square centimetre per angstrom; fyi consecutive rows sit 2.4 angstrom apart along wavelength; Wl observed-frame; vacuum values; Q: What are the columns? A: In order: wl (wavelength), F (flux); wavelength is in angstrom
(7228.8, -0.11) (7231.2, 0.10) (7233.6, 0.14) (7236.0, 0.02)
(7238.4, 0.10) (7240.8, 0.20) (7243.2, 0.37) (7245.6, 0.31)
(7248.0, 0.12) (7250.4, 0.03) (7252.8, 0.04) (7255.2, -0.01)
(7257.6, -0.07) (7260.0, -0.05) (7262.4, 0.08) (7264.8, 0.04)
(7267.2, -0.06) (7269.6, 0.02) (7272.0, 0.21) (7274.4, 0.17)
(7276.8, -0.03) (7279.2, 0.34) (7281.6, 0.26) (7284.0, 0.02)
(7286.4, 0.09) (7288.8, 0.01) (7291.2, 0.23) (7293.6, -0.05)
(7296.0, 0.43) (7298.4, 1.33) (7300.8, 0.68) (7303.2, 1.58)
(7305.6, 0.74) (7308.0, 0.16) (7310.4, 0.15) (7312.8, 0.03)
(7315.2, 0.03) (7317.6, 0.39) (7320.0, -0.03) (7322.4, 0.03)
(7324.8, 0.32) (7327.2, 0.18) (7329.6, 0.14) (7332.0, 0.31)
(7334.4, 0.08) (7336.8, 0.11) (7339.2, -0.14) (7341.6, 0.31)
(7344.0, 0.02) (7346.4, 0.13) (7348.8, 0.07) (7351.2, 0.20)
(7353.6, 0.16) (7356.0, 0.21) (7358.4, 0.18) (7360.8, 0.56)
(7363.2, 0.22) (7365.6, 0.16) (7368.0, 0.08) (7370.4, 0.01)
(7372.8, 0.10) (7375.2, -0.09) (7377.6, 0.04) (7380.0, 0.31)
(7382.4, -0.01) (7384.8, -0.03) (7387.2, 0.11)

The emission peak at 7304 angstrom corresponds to [O II]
